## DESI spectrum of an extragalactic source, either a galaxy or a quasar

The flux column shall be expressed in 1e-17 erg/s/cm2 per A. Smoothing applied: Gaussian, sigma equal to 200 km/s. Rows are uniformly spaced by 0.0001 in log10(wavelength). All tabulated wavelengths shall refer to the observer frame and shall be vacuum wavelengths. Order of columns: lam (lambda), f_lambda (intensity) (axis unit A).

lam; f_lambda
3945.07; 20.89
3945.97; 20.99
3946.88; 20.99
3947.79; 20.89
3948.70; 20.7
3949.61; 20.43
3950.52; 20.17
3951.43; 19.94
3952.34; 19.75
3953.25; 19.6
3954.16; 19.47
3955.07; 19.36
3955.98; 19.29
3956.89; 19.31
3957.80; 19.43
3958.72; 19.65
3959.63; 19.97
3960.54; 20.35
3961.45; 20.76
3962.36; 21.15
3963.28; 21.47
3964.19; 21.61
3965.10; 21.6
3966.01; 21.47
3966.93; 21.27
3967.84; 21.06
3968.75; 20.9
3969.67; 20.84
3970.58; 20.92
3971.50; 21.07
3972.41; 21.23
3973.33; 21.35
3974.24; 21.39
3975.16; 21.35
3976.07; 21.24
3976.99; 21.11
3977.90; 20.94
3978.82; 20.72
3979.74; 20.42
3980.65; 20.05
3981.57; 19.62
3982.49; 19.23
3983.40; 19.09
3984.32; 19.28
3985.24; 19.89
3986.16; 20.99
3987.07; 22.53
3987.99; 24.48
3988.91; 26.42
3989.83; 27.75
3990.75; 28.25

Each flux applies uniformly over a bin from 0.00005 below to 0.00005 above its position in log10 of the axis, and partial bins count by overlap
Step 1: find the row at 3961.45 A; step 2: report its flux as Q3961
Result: 20.76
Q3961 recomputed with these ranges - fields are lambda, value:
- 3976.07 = 21.24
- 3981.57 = 19.62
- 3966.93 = 21.27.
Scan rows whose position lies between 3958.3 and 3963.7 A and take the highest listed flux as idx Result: 21.47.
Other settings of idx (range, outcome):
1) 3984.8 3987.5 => 22.53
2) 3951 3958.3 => 19.94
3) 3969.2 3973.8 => 21.35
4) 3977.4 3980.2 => 20.94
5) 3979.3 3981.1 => 20.42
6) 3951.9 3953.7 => 19.75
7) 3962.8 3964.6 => 21.61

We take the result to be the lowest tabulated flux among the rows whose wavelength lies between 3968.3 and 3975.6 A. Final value 20.84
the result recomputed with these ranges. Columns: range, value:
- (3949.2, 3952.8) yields 19.75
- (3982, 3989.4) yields 19.09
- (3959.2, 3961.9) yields 19.97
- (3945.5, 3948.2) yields 20.89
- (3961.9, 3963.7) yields 21.15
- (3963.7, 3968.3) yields 21.06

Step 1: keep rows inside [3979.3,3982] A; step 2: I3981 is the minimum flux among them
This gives 19.62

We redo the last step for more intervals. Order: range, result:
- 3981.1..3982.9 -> 19.23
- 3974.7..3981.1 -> 20.05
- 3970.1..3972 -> 20.92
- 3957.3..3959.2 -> 19.43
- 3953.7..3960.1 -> 19.29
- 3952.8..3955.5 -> 19.36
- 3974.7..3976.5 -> 21.24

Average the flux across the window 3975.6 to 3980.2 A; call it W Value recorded 20.9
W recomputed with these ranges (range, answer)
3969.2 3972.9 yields 21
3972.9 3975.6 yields 21.4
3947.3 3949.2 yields 20.8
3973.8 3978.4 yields 21.2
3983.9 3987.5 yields 20.7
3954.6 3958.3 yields 19.3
